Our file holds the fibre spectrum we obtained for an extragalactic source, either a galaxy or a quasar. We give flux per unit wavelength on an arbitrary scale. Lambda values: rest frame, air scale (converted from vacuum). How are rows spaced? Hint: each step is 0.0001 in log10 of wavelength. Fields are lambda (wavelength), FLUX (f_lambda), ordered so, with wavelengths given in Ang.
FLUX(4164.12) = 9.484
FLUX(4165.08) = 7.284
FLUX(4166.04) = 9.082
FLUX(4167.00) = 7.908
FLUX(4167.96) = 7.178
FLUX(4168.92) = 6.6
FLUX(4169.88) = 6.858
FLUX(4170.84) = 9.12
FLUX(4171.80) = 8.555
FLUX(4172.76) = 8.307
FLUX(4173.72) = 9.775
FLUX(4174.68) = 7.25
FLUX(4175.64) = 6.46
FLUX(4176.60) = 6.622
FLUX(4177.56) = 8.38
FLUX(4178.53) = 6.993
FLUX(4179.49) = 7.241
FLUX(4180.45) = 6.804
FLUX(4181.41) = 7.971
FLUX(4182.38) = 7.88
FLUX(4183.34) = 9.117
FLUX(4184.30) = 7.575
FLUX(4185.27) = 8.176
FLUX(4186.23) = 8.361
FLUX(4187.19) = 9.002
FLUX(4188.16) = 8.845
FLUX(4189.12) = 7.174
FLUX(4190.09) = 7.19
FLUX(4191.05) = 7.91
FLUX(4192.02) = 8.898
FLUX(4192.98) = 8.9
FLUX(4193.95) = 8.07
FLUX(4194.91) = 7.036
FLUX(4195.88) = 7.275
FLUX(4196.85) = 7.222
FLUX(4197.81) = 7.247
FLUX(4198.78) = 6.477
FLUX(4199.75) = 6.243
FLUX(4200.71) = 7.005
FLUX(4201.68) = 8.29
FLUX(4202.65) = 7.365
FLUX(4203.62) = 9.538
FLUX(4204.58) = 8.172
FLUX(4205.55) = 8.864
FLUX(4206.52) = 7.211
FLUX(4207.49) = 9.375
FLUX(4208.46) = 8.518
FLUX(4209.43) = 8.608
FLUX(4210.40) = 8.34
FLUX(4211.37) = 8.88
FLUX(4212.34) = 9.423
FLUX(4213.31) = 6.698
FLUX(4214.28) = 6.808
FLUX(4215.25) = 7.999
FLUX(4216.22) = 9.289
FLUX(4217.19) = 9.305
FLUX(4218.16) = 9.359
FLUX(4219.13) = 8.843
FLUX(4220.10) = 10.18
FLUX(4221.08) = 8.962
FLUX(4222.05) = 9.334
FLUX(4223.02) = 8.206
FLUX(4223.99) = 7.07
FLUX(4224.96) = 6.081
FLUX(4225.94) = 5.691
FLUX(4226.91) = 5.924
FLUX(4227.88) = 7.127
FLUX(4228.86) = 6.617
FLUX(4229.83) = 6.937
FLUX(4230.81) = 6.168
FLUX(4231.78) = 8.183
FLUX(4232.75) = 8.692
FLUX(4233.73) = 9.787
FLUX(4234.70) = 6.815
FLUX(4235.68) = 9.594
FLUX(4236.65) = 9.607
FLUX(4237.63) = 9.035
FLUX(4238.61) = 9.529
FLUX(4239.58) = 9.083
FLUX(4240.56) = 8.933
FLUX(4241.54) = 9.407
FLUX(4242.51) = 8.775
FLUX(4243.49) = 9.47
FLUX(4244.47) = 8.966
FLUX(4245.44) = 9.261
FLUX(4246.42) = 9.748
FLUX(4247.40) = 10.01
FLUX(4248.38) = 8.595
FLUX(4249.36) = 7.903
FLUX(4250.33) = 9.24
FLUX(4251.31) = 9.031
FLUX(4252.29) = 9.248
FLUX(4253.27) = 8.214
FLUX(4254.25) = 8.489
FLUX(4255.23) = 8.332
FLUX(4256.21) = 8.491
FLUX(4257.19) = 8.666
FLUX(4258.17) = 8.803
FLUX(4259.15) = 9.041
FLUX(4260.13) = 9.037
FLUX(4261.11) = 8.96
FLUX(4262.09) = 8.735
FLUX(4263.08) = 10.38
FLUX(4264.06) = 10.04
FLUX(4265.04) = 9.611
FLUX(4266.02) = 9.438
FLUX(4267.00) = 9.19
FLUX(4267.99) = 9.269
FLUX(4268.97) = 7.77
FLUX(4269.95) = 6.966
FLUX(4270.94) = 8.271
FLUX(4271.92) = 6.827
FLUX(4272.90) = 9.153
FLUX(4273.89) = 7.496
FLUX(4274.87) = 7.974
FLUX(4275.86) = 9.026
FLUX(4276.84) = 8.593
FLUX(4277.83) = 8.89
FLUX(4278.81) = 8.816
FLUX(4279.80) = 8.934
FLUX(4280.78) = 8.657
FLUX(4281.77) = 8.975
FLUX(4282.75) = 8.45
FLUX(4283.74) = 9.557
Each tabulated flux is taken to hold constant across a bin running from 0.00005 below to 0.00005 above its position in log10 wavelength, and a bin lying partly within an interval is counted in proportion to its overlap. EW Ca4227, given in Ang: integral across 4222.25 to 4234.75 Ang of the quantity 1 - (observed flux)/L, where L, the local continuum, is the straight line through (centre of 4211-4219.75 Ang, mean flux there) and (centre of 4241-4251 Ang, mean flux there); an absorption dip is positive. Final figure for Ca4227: 2.2 Ang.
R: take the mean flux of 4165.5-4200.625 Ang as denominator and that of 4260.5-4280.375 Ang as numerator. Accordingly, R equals 1.12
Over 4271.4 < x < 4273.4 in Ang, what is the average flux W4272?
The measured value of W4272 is 8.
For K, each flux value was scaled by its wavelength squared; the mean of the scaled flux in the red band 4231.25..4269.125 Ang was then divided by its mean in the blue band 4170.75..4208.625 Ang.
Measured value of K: 1.18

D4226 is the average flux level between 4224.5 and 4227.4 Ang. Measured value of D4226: 5.9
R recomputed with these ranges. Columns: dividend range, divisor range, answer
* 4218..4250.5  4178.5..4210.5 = 1.06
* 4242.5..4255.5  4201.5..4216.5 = 1.08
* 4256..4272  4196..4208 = 1.14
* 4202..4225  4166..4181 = 1.11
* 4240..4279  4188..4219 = 1.10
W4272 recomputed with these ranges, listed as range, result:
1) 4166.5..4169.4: 7.24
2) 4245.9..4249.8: 9.06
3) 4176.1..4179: 7.32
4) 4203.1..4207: 8.44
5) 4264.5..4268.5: 9.38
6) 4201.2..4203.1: 7.82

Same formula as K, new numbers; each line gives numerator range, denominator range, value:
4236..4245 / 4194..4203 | 1.31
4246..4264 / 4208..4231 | 1.15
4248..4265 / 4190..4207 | 1.19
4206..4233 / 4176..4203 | 1.05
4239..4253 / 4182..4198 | 1.17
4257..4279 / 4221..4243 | 1.10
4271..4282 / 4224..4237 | 1.16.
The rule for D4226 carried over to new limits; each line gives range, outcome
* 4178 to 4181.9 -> 7.25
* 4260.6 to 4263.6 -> 9.35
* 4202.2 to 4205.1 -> 8.39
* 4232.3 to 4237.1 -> 8.9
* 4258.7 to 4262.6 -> 8.93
